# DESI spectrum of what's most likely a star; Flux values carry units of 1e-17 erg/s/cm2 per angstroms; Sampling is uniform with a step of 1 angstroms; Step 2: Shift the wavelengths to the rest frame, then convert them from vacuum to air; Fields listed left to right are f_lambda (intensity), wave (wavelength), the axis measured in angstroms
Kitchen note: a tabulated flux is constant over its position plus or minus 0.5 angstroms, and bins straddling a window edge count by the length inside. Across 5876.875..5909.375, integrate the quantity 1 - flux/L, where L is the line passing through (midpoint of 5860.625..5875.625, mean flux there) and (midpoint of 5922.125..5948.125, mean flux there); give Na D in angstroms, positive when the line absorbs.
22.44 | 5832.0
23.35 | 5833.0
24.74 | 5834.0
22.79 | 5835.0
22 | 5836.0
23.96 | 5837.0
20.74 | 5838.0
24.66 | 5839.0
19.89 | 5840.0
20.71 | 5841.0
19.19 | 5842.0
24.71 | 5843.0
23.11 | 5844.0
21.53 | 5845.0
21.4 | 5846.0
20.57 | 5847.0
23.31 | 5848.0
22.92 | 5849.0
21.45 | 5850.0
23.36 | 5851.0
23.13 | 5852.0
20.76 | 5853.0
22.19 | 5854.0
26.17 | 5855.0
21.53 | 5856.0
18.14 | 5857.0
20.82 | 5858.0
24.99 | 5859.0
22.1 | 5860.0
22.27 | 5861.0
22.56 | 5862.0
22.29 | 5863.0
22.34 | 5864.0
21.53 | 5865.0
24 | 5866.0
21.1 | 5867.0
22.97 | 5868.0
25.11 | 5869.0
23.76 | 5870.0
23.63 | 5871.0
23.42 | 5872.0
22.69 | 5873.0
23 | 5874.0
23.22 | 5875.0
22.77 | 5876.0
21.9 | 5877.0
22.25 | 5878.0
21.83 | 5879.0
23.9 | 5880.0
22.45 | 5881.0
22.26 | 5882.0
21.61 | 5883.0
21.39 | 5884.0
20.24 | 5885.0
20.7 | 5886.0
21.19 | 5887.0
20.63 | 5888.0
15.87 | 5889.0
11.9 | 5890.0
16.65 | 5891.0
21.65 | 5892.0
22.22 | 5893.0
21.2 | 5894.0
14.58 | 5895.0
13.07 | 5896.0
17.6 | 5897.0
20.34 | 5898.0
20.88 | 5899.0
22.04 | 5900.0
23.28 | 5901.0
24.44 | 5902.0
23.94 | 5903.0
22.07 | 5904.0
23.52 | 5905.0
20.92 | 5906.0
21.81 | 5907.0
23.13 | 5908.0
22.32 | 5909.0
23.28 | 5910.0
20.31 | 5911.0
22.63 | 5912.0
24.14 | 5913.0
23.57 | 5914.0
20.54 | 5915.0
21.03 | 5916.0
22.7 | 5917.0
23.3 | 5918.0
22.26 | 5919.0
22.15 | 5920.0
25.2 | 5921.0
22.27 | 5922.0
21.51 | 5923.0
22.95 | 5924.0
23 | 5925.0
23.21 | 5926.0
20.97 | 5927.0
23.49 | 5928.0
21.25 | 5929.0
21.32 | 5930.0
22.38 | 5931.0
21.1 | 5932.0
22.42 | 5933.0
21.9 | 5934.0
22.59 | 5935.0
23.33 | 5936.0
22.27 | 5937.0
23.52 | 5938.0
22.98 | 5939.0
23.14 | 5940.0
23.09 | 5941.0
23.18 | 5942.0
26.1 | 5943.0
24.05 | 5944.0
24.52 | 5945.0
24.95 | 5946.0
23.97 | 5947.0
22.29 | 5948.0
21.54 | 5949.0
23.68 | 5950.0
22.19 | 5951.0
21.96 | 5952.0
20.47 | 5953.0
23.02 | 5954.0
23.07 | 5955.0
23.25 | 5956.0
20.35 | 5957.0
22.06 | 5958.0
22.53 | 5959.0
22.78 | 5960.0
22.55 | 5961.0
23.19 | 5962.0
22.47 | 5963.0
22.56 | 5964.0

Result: 3.1 angstroms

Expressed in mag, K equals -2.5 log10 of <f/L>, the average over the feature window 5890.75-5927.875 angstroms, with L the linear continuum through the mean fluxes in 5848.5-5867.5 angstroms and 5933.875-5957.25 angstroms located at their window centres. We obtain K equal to 0.05 mag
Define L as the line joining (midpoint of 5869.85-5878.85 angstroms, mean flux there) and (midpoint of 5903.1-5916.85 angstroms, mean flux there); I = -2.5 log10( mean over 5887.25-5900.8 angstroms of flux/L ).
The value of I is 0.21 mag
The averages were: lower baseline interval 22.9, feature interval 18.5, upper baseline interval 22.3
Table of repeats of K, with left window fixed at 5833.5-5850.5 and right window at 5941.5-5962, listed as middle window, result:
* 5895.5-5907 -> 0.073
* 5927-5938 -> 0.029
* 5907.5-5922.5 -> 0.005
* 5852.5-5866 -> 0.006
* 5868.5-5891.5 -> 0.052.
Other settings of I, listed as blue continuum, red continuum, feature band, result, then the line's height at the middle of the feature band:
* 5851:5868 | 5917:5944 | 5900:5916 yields 0.00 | 22.6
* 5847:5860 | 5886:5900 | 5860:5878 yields -0.10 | 20.8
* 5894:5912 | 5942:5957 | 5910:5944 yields -0.02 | 22.1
